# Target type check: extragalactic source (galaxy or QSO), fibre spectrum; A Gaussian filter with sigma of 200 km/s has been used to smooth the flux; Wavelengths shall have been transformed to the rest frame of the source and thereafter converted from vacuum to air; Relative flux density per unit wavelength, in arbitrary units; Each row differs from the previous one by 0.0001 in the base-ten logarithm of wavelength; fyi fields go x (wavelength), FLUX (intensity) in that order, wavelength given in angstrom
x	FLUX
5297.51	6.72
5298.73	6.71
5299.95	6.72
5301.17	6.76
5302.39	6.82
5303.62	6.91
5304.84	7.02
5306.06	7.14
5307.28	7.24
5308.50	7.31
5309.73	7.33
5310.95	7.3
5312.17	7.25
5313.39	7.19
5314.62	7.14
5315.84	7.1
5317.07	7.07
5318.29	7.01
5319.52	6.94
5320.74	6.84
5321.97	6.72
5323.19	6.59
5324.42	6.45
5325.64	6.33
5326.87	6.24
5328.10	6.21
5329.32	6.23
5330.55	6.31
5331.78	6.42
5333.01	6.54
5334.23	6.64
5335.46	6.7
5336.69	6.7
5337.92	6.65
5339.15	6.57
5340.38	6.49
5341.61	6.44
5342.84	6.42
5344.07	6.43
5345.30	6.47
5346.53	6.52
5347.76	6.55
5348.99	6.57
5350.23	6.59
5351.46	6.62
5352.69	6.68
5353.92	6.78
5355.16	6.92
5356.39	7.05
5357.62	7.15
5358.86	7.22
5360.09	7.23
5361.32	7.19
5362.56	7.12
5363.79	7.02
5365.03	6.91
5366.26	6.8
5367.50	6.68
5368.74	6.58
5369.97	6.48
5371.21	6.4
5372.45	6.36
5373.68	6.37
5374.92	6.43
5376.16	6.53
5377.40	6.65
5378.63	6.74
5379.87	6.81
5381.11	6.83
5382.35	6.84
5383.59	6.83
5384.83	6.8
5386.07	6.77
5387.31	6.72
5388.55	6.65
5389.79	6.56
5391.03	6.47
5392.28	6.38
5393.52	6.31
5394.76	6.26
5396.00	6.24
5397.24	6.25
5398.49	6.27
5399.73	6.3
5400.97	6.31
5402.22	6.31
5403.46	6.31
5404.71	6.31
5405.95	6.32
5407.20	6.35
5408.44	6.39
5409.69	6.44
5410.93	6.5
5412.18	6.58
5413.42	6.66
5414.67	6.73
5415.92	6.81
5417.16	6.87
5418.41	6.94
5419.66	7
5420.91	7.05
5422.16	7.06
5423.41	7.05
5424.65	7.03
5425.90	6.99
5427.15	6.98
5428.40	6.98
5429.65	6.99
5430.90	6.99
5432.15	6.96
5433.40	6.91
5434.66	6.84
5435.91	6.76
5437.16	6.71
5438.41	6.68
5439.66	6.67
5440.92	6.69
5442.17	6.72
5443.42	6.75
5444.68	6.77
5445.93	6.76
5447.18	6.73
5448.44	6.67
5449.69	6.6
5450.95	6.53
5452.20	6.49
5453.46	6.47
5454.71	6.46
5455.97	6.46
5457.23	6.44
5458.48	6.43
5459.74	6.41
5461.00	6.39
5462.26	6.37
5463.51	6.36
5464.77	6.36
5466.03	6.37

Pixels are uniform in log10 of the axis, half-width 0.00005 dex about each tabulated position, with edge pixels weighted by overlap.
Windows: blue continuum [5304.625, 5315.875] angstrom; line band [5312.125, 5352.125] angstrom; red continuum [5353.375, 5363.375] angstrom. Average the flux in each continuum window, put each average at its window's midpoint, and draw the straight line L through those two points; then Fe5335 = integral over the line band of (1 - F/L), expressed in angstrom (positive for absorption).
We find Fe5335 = 3.0 angstrom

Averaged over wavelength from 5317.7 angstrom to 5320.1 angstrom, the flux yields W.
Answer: 6.96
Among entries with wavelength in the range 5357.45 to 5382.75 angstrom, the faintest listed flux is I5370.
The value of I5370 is 6.36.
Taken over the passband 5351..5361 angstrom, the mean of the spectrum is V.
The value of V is 6.97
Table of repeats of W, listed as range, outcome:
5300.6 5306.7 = 6.93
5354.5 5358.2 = 7.04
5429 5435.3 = 6.93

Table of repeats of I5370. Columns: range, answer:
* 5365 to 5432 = 6.24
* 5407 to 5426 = 6.35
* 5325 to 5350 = 6.21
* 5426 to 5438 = 6.71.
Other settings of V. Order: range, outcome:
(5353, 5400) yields 6.68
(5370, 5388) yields 6.64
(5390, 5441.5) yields 6.65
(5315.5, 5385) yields 6.68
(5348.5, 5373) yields 6.82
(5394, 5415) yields 6.38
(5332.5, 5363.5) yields 6.74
